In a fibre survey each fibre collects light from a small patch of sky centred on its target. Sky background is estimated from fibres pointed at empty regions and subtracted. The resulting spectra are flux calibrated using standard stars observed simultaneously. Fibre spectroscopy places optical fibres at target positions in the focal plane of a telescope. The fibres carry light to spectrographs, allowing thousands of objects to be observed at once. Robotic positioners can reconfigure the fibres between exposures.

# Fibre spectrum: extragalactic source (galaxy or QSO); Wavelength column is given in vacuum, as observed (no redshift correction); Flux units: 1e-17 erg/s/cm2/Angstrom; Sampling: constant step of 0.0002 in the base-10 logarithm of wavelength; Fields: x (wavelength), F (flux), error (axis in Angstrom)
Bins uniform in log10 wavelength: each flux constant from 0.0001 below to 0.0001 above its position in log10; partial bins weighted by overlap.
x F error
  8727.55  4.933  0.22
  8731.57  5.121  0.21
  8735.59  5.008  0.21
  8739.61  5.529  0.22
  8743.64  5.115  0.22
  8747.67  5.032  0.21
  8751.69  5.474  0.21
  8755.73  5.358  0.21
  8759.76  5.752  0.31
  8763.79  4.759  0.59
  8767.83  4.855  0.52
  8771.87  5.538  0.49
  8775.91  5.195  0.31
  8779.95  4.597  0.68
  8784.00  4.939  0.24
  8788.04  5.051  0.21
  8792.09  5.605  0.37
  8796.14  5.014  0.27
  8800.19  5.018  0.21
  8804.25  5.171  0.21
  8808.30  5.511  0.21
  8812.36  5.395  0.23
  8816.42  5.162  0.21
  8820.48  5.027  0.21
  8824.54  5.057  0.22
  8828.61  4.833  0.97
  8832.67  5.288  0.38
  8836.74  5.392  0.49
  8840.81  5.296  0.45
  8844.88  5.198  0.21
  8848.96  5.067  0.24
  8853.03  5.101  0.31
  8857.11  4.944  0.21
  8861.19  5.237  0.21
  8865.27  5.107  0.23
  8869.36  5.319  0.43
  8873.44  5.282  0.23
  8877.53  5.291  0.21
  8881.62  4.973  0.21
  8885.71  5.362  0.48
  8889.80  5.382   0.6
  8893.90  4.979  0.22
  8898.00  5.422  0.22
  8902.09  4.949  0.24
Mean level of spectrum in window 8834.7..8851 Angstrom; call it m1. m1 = 5.24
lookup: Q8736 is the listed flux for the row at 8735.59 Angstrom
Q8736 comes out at 5.008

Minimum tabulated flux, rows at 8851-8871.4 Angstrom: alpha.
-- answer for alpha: 4.944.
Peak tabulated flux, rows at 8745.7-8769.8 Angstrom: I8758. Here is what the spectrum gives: 5.752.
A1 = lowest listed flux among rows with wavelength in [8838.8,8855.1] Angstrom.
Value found 5.067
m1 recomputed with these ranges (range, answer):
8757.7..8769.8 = 5.13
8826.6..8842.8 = 5.2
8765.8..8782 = 5.04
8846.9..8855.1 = 5.08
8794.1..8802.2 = 5.02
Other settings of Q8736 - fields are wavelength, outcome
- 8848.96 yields 5.067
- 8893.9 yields 4.979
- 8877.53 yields 5.291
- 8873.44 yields 5.282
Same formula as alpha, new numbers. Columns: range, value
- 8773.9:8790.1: 4.597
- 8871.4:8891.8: 4.973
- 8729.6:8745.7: 5.008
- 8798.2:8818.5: 5.018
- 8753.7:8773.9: 4.759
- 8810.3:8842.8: 4.833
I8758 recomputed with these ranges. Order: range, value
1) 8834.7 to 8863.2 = 5.392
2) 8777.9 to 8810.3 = 5.605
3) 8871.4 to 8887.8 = 5.362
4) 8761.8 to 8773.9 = 5.538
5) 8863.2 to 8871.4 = 5.319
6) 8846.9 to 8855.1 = 5.101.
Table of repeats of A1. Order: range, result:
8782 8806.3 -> 4.939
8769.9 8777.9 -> 5.195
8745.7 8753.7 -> 5.032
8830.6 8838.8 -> 5.288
